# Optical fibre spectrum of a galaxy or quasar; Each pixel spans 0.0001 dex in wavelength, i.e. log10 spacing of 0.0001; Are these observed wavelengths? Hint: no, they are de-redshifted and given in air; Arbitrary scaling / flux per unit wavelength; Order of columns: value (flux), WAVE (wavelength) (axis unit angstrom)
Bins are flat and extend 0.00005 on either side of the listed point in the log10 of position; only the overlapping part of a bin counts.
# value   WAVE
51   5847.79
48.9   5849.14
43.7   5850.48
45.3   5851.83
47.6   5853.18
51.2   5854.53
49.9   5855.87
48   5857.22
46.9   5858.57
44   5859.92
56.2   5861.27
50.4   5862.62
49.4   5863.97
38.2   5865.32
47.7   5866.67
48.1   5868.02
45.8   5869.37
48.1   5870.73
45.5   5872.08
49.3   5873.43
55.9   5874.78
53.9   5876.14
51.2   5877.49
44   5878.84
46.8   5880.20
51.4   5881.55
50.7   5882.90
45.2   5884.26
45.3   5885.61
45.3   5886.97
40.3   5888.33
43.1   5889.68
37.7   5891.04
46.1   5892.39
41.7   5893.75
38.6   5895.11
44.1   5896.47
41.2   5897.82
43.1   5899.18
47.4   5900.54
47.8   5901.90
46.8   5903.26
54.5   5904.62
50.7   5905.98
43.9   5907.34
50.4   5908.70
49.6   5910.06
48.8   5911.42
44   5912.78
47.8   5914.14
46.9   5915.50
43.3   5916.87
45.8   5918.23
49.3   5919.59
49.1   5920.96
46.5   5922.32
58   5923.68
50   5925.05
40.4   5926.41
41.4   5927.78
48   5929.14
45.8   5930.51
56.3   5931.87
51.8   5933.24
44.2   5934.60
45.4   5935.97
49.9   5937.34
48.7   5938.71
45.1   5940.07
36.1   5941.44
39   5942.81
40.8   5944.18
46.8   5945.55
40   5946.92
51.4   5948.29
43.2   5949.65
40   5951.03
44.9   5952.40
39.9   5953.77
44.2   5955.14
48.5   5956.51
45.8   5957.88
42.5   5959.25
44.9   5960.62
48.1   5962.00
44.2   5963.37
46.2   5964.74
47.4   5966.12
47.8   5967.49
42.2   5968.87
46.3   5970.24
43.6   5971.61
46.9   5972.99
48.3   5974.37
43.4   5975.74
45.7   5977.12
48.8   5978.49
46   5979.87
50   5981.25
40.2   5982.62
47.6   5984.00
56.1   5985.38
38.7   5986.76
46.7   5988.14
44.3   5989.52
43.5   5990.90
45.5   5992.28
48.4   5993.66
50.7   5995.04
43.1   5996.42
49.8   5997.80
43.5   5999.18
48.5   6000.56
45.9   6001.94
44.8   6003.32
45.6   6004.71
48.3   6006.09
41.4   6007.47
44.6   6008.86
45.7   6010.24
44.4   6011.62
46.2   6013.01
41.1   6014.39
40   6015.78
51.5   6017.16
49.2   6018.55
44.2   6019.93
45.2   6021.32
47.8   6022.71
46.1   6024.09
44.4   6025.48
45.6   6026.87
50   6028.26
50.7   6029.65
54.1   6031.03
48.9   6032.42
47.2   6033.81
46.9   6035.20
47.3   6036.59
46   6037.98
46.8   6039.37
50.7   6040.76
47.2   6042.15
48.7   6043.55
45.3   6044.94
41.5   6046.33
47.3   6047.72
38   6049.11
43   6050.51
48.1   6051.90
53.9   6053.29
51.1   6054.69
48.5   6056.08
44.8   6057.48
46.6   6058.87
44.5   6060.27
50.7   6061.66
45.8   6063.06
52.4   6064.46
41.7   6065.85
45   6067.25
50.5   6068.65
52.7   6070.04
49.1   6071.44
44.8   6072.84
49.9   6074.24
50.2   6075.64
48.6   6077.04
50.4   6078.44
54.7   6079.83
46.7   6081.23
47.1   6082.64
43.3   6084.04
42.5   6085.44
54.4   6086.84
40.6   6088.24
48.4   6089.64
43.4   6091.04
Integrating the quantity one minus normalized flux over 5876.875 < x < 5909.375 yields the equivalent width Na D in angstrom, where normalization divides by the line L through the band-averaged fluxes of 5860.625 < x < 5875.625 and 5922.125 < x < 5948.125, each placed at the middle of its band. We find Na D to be 1.3 angstrom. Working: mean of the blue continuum 48.6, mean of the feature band 45.7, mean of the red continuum 46.1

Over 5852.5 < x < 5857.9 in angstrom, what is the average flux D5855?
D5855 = 49.2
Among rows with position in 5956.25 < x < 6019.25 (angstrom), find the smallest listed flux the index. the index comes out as 38.7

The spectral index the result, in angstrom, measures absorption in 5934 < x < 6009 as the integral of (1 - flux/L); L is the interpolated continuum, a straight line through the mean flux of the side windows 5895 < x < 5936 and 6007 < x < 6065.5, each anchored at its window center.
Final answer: 2.7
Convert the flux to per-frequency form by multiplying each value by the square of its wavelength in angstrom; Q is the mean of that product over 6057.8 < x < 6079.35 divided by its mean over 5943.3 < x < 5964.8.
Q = 1.13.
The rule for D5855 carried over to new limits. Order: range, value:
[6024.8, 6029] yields 46.6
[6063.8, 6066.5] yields 47.2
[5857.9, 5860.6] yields 45.4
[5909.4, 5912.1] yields 49.2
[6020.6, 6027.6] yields 45.8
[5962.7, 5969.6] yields 45.6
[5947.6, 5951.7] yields 44.9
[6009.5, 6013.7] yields 45.5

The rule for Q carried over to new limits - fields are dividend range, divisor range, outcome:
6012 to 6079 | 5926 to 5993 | 1.07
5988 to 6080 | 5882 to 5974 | 1.07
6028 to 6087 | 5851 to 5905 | 1.08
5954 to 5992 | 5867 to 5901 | 1.03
